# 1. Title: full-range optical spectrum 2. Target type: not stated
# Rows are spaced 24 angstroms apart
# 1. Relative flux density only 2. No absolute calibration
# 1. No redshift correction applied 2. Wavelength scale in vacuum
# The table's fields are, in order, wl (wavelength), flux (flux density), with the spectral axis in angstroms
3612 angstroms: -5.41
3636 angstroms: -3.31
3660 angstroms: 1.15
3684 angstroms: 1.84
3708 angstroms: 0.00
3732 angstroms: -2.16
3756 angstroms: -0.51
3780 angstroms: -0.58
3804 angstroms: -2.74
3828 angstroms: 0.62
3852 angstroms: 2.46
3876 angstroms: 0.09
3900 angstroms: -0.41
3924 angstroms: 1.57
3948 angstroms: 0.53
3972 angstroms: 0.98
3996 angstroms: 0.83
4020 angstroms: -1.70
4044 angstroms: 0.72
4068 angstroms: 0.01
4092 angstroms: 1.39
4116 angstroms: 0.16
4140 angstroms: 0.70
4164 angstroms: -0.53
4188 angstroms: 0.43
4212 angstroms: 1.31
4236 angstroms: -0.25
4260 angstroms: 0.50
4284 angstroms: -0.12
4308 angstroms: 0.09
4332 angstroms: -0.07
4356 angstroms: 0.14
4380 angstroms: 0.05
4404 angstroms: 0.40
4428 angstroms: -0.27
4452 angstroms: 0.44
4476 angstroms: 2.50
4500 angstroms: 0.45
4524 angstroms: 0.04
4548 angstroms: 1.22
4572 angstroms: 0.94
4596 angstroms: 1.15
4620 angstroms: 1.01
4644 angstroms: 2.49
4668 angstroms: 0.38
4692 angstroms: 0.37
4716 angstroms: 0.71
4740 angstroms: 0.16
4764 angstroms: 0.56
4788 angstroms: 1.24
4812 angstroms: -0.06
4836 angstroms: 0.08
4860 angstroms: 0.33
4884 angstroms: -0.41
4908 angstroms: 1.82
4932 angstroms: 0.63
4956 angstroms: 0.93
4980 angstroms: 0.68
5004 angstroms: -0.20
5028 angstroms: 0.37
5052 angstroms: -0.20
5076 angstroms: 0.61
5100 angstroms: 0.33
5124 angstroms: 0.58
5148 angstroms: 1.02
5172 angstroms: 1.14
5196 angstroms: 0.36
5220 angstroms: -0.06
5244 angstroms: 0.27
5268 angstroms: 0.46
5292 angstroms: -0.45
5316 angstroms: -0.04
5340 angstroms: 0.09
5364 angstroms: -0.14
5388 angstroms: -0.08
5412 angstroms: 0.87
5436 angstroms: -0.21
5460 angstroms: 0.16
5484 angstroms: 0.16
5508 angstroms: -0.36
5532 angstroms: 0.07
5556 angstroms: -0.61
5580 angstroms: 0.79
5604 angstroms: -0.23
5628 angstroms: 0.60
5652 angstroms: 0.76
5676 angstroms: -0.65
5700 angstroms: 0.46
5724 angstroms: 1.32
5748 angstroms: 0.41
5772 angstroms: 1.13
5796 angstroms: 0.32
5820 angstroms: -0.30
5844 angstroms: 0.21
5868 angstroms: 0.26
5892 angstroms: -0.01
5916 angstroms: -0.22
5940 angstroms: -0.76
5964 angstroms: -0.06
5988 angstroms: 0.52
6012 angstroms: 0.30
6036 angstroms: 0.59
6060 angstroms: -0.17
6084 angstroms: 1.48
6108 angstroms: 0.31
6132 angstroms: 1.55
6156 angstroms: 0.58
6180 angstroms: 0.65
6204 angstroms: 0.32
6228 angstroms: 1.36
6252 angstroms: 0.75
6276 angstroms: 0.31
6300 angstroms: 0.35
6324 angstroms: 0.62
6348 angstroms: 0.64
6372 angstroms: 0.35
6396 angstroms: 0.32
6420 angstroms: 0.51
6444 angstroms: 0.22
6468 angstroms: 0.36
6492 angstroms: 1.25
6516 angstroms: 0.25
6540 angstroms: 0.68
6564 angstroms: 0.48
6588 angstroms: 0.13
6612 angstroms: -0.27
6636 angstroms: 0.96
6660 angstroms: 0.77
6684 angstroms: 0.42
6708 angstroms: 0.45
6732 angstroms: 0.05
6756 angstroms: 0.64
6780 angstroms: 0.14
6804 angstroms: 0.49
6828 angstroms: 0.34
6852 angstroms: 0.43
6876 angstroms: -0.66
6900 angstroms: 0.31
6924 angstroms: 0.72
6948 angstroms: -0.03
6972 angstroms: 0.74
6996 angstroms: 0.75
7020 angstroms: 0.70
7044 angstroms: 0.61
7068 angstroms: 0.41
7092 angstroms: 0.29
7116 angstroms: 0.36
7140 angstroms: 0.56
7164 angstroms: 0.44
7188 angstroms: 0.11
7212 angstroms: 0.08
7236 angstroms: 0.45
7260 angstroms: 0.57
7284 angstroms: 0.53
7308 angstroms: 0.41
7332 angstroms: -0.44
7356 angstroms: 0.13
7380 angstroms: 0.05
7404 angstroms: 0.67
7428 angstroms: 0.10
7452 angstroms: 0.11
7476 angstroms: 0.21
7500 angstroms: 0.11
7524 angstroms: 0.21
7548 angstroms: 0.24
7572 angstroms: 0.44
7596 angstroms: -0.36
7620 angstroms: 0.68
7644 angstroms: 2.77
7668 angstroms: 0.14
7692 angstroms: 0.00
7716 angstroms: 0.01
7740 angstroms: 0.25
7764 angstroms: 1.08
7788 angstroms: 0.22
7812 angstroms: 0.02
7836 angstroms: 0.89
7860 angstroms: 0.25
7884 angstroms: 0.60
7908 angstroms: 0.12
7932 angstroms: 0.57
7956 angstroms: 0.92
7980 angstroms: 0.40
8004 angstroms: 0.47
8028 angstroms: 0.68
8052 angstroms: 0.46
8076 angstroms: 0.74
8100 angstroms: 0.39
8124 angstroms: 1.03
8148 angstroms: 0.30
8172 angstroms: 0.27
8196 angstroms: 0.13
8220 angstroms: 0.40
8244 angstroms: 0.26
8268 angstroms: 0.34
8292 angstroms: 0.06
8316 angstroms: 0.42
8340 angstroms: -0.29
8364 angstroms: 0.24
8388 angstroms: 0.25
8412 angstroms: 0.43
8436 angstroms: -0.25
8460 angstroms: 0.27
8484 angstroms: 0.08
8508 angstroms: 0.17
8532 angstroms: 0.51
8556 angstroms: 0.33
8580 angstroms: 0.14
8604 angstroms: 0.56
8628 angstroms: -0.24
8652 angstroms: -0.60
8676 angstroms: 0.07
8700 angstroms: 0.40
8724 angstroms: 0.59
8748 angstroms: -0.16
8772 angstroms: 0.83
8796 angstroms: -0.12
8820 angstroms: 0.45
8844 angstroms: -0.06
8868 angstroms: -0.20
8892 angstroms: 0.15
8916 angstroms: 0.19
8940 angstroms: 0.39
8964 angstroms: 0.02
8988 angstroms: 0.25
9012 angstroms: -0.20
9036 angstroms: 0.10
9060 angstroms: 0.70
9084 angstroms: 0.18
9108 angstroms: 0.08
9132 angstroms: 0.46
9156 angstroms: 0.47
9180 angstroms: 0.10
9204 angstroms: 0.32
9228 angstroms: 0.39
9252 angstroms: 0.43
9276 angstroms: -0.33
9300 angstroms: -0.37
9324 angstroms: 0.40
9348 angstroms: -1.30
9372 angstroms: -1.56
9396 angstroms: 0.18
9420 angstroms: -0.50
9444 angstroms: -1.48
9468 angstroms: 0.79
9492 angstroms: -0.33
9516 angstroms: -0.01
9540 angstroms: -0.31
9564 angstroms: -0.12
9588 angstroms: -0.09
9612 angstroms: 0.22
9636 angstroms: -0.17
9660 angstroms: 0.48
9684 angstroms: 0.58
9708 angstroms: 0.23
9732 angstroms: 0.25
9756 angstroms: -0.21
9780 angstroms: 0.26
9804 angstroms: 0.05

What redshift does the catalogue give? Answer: 1.05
